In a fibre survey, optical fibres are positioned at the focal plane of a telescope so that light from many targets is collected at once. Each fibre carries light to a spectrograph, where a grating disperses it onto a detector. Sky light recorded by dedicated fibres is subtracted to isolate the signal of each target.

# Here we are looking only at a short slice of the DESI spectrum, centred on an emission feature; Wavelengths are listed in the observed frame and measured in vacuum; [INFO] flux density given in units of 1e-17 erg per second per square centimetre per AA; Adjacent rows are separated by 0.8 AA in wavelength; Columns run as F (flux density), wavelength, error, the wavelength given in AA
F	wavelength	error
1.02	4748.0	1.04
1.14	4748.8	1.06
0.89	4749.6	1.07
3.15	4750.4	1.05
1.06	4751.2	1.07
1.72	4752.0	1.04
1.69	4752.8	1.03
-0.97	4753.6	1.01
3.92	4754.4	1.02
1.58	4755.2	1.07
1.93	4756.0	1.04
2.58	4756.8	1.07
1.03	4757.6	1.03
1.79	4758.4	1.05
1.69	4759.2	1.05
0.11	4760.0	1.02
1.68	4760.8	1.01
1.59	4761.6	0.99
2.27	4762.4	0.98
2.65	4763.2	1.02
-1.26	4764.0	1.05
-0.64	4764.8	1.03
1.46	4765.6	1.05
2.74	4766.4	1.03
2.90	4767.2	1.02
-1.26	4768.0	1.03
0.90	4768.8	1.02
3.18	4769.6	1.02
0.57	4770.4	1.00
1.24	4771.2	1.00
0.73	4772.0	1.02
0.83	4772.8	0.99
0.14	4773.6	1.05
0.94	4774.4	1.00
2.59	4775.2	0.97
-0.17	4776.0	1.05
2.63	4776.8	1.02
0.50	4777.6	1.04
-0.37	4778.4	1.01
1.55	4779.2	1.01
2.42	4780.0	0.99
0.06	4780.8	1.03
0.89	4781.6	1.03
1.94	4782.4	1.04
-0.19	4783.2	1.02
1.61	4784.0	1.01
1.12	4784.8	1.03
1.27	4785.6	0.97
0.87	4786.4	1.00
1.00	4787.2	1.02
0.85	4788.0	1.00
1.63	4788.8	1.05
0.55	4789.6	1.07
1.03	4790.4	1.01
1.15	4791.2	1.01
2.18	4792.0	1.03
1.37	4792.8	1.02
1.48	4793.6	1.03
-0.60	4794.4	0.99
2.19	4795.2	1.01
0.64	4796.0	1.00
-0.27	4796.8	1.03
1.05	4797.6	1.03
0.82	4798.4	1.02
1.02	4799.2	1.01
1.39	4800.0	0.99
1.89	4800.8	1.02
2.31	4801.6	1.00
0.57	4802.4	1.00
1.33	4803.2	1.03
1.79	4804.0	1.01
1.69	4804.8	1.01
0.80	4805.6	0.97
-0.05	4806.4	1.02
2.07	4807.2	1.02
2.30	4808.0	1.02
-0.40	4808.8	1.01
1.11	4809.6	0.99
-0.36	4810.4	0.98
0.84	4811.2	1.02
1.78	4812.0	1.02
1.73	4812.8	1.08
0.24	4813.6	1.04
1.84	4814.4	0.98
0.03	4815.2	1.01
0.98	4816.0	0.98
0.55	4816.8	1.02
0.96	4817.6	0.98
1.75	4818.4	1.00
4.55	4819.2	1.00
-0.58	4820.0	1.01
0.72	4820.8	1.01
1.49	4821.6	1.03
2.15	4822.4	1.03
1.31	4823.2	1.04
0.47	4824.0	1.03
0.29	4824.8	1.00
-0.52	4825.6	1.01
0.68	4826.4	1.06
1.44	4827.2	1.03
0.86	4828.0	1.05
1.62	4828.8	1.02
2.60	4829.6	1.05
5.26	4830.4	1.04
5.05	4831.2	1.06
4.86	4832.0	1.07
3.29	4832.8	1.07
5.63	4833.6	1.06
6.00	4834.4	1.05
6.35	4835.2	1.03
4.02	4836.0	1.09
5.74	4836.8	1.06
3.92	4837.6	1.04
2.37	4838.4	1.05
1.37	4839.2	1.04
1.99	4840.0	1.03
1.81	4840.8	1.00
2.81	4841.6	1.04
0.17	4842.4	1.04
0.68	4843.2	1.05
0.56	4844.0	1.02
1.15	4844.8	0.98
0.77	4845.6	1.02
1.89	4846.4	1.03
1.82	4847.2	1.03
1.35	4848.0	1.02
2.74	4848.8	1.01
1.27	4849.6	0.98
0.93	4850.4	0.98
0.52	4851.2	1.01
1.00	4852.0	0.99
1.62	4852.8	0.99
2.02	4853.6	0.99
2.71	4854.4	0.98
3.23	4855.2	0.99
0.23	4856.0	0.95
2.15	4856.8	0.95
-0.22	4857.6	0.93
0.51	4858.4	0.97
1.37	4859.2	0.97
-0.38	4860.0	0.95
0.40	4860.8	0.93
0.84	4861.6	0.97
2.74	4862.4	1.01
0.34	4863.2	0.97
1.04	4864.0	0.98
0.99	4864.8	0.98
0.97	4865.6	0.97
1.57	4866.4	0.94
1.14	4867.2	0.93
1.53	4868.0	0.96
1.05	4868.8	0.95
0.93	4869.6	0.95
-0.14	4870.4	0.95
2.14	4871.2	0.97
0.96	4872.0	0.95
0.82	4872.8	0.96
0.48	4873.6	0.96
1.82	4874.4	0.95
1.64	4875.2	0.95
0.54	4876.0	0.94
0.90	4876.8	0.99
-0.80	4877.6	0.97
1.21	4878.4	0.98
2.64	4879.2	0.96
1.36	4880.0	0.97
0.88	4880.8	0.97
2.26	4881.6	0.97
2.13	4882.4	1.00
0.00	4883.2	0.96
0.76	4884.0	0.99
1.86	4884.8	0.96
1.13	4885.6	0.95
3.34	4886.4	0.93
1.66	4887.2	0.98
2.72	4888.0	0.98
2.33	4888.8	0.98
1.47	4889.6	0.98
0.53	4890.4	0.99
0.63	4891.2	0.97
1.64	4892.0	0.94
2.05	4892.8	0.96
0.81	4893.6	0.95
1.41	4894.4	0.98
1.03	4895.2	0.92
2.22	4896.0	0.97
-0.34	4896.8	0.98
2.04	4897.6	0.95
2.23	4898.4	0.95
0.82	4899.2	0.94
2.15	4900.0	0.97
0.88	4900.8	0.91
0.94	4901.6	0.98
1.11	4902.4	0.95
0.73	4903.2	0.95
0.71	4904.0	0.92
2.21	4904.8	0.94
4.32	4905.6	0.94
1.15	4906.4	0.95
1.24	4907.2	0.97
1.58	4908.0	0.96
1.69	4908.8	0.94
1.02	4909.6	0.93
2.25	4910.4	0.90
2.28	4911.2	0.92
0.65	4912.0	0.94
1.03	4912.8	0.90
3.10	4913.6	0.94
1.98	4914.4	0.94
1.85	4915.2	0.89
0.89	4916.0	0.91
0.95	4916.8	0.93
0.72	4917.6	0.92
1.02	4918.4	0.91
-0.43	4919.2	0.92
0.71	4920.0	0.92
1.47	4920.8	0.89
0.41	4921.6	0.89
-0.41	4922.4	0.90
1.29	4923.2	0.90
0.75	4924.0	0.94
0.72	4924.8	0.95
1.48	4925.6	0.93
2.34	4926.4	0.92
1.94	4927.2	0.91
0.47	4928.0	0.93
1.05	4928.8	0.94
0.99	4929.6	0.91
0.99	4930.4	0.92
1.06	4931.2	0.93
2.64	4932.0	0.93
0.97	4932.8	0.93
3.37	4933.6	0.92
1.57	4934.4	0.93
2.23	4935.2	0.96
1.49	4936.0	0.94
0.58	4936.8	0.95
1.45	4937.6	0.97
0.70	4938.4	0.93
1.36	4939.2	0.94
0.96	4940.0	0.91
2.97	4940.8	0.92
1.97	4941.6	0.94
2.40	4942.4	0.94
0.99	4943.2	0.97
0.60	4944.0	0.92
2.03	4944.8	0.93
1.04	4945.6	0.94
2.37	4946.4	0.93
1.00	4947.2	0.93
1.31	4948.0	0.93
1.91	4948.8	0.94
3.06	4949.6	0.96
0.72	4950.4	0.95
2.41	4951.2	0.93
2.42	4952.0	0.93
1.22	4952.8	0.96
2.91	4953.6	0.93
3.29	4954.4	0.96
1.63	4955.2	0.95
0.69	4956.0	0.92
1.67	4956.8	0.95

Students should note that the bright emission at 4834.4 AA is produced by [O II] 3727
